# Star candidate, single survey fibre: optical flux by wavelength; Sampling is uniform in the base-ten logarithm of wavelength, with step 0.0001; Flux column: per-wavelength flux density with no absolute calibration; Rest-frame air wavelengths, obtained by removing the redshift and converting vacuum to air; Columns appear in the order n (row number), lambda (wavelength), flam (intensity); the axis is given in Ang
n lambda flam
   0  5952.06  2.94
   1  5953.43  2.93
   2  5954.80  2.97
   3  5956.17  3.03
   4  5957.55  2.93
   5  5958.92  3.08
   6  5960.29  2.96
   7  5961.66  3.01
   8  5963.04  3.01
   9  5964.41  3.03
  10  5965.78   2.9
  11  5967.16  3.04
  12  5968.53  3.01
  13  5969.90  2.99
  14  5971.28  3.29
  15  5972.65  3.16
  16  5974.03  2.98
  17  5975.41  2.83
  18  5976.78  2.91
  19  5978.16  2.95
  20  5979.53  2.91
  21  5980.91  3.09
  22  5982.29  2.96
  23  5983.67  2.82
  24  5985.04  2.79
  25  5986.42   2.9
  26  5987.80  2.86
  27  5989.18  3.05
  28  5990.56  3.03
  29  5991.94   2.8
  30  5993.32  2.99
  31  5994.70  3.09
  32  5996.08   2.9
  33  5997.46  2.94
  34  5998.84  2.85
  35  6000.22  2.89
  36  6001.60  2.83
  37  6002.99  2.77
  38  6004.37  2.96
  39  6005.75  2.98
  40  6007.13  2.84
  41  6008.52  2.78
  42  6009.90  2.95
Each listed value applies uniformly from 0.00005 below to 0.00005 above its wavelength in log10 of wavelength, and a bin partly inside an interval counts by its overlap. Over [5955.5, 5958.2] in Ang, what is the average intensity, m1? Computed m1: 2.97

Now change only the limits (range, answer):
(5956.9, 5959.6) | 3.01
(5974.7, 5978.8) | 2.9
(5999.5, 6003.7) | 2.83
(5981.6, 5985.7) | 2.86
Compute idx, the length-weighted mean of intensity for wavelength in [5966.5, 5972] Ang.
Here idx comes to 3.09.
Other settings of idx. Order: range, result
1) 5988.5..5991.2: 3.04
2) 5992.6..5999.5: 2.95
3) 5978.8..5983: 2.98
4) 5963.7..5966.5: 2.97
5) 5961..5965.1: 3.02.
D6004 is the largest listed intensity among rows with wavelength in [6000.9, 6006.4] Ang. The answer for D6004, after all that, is 2.98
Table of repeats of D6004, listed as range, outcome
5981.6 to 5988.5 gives 2.96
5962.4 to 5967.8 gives 3.04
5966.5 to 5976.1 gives 3.29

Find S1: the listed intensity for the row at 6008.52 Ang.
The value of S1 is 2.78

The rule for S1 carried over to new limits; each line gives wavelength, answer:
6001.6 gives 2.83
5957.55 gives 2.93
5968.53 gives 3.01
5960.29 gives 2.96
